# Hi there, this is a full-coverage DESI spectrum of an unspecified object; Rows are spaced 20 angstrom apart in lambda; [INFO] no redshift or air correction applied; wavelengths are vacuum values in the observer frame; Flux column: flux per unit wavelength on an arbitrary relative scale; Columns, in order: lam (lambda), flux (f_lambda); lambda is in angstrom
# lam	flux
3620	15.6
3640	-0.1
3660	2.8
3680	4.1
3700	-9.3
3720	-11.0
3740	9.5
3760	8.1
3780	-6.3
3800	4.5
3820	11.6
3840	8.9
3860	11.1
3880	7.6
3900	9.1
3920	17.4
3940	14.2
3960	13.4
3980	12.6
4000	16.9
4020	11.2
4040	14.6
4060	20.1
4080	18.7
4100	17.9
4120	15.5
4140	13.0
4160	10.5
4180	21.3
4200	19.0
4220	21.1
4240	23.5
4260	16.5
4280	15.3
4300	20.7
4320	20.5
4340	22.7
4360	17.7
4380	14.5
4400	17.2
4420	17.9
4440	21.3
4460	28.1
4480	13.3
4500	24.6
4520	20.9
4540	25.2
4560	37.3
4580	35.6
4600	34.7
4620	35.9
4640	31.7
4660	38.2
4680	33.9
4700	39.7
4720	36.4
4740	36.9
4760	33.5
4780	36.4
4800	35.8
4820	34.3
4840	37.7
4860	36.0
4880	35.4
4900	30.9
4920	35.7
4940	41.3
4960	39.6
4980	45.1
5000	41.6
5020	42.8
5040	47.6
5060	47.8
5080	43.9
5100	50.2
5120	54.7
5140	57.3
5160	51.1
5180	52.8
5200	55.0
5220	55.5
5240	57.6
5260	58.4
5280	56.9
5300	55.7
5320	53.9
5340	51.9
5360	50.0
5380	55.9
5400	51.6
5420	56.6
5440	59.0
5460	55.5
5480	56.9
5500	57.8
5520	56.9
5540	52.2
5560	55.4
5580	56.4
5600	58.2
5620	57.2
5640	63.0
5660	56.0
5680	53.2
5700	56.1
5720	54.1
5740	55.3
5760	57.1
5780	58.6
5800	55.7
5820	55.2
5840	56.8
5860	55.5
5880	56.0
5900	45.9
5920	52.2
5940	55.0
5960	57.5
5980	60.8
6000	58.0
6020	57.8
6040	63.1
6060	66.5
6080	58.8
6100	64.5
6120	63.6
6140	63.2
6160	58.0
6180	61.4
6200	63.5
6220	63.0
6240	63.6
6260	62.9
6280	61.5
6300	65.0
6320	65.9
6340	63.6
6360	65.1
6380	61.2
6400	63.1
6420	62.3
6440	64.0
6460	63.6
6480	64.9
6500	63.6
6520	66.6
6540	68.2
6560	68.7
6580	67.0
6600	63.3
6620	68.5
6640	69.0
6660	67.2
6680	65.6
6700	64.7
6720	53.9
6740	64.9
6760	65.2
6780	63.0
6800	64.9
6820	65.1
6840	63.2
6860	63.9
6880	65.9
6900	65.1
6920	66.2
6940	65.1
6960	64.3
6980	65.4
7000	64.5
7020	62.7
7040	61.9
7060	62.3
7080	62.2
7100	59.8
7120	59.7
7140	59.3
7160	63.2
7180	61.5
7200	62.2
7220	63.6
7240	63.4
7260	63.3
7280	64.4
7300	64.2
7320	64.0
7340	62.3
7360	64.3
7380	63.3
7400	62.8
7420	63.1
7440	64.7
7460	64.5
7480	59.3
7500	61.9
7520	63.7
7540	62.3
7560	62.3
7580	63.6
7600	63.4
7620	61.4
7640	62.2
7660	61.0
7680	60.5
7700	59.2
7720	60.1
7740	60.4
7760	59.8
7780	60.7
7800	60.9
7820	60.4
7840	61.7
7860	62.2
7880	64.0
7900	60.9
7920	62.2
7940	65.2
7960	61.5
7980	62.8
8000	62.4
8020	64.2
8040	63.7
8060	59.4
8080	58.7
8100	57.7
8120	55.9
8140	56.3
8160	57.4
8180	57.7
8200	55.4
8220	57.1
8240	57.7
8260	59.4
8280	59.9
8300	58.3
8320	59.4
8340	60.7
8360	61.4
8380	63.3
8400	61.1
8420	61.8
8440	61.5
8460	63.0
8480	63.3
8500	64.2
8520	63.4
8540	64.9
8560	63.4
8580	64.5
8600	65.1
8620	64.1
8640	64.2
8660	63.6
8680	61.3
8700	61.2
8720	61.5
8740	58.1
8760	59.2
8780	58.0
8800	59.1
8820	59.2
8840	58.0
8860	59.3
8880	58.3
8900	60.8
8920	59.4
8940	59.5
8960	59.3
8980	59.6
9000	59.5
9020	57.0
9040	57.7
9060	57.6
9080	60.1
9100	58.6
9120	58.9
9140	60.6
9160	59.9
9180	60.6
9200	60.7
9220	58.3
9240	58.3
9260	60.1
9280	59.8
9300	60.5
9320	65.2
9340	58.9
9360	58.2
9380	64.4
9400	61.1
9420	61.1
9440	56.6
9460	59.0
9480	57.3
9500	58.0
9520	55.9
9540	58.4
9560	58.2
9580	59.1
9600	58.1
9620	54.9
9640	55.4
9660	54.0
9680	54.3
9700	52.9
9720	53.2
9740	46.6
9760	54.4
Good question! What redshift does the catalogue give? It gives 0.14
